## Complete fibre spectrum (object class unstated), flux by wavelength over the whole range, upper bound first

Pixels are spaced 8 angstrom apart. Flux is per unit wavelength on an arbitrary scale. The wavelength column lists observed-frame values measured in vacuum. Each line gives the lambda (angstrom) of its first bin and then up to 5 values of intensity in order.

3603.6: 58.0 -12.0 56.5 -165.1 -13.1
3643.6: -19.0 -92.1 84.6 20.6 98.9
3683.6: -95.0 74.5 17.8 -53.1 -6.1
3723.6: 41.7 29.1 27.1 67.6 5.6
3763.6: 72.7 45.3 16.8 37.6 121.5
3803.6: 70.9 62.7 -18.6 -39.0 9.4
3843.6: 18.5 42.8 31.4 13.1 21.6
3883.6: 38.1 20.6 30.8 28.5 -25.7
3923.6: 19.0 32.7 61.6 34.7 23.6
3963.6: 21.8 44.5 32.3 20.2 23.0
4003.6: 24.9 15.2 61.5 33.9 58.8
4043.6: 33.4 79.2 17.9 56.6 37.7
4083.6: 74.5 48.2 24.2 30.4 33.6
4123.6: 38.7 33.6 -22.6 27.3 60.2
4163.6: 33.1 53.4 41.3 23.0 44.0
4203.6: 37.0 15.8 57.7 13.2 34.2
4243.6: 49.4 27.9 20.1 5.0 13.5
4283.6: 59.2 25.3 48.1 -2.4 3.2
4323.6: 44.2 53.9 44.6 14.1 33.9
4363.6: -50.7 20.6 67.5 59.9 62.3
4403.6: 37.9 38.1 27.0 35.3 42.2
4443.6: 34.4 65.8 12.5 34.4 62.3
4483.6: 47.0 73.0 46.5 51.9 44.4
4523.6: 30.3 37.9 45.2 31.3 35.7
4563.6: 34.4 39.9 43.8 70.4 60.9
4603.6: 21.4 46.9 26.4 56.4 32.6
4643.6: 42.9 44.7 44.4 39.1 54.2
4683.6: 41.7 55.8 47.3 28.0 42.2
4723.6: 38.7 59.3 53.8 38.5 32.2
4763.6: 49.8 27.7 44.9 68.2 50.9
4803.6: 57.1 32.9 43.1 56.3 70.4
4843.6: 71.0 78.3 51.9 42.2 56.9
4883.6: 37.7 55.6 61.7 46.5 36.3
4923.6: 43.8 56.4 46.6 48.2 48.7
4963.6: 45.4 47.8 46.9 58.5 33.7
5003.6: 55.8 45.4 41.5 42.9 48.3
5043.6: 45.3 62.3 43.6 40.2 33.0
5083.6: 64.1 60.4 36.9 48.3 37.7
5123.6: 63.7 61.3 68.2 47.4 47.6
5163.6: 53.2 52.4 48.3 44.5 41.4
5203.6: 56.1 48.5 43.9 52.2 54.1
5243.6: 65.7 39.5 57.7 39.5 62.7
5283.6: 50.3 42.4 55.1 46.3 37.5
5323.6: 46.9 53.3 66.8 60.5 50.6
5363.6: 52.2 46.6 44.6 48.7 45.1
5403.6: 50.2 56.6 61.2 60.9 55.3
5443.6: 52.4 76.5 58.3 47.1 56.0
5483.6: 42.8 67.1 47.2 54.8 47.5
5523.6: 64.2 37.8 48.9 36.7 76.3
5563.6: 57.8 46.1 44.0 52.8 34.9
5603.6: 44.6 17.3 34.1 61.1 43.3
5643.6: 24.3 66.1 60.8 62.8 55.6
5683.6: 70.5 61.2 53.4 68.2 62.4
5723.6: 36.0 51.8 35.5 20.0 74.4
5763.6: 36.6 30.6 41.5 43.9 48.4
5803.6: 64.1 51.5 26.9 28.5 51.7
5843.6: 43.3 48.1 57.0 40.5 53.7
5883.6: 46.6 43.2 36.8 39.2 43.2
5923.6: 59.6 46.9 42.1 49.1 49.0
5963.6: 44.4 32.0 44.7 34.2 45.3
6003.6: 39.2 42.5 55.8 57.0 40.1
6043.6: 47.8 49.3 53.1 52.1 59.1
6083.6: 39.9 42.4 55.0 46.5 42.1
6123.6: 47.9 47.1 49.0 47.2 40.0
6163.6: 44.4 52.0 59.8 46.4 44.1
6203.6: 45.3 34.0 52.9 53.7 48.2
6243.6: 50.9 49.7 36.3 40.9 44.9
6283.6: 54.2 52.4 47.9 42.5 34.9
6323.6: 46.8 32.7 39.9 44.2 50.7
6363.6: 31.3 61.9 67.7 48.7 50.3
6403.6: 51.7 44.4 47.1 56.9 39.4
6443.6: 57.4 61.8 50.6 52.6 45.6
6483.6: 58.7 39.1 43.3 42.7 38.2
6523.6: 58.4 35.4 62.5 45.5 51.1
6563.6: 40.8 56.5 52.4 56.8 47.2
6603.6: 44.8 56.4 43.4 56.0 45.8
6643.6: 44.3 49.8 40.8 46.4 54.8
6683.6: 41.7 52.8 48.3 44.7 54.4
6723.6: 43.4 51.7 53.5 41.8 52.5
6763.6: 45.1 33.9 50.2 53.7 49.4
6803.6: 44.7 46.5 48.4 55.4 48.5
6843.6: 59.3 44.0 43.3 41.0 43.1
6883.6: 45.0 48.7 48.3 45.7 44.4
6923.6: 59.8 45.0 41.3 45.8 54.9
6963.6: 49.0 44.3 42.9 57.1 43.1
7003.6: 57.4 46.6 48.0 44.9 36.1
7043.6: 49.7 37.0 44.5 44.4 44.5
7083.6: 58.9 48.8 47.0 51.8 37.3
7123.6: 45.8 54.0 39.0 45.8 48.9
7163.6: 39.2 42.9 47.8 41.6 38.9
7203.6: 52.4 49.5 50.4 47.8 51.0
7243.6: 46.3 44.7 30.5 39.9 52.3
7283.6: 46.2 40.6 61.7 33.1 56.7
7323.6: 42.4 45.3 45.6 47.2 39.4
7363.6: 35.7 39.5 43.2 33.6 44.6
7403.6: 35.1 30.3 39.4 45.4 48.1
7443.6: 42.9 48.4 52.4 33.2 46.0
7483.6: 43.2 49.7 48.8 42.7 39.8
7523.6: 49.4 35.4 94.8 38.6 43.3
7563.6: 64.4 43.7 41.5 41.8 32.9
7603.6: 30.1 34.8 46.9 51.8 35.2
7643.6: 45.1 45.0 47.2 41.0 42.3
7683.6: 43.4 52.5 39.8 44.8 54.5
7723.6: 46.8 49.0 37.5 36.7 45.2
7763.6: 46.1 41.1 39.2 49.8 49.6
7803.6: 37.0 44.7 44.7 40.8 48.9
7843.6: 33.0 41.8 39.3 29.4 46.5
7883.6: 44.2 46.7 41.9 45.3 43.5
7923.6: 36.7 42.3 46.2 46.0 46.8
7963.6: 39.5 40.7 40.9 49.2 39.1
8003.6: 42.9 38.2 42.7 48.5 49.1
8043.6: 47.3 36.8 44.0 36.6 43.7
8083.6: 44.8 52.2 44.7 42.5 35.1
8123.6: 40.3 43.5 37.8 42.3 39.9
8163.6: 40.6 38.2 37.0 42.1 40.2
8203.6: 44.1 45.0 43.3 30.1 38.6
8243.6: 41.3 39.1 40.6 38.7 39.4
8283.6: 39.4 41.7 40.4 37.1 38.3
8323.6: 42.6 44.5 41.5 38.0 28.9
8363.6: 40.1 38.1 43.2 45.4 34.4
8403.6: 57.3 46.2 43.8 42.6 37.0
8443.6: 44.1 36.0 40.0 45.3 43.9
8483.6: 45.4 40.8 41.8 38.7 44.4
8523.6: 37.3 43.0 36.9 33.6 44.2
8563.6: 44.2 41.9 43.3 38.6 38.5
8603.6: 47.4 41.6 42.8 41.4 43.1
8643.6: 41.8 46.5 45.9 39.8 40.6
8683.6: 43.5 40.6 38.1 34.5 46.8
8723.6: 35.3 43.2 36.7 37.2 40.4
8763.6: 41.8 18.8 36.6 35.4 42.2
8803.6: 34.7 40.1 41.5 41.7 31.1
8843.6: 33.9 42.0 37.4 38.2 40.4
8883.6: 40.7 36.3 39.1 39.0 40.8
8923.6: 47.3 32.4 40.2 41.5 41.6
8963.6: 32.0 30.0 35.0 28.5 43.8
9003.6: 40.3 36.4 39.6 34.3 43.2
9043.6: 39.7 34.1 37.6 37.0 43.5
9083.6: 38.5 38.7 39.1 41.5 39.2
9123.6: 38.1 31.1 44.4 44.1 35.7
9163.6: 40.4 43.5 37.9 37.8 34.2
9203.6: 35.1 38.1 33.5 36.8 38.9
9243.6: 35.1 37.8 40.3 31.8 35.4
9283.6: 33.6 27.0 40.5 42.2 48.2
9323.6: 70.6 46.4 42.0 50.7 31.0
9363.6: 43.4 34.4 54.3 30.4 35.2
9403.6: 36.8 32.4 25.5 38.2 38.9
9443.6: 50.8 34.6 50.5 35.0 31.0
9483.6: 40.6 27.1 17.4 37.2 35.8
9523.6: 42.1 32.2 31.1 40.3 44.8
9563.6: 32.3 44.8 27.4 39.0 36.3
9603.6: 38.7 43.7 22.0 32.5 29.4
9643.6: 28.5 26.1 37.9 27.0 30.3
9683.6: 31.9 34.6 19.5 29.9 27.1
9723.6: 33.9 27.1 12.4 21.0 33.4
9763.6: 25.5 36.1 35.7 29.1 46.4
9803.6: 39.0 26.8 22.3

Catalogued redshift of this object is 0.15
